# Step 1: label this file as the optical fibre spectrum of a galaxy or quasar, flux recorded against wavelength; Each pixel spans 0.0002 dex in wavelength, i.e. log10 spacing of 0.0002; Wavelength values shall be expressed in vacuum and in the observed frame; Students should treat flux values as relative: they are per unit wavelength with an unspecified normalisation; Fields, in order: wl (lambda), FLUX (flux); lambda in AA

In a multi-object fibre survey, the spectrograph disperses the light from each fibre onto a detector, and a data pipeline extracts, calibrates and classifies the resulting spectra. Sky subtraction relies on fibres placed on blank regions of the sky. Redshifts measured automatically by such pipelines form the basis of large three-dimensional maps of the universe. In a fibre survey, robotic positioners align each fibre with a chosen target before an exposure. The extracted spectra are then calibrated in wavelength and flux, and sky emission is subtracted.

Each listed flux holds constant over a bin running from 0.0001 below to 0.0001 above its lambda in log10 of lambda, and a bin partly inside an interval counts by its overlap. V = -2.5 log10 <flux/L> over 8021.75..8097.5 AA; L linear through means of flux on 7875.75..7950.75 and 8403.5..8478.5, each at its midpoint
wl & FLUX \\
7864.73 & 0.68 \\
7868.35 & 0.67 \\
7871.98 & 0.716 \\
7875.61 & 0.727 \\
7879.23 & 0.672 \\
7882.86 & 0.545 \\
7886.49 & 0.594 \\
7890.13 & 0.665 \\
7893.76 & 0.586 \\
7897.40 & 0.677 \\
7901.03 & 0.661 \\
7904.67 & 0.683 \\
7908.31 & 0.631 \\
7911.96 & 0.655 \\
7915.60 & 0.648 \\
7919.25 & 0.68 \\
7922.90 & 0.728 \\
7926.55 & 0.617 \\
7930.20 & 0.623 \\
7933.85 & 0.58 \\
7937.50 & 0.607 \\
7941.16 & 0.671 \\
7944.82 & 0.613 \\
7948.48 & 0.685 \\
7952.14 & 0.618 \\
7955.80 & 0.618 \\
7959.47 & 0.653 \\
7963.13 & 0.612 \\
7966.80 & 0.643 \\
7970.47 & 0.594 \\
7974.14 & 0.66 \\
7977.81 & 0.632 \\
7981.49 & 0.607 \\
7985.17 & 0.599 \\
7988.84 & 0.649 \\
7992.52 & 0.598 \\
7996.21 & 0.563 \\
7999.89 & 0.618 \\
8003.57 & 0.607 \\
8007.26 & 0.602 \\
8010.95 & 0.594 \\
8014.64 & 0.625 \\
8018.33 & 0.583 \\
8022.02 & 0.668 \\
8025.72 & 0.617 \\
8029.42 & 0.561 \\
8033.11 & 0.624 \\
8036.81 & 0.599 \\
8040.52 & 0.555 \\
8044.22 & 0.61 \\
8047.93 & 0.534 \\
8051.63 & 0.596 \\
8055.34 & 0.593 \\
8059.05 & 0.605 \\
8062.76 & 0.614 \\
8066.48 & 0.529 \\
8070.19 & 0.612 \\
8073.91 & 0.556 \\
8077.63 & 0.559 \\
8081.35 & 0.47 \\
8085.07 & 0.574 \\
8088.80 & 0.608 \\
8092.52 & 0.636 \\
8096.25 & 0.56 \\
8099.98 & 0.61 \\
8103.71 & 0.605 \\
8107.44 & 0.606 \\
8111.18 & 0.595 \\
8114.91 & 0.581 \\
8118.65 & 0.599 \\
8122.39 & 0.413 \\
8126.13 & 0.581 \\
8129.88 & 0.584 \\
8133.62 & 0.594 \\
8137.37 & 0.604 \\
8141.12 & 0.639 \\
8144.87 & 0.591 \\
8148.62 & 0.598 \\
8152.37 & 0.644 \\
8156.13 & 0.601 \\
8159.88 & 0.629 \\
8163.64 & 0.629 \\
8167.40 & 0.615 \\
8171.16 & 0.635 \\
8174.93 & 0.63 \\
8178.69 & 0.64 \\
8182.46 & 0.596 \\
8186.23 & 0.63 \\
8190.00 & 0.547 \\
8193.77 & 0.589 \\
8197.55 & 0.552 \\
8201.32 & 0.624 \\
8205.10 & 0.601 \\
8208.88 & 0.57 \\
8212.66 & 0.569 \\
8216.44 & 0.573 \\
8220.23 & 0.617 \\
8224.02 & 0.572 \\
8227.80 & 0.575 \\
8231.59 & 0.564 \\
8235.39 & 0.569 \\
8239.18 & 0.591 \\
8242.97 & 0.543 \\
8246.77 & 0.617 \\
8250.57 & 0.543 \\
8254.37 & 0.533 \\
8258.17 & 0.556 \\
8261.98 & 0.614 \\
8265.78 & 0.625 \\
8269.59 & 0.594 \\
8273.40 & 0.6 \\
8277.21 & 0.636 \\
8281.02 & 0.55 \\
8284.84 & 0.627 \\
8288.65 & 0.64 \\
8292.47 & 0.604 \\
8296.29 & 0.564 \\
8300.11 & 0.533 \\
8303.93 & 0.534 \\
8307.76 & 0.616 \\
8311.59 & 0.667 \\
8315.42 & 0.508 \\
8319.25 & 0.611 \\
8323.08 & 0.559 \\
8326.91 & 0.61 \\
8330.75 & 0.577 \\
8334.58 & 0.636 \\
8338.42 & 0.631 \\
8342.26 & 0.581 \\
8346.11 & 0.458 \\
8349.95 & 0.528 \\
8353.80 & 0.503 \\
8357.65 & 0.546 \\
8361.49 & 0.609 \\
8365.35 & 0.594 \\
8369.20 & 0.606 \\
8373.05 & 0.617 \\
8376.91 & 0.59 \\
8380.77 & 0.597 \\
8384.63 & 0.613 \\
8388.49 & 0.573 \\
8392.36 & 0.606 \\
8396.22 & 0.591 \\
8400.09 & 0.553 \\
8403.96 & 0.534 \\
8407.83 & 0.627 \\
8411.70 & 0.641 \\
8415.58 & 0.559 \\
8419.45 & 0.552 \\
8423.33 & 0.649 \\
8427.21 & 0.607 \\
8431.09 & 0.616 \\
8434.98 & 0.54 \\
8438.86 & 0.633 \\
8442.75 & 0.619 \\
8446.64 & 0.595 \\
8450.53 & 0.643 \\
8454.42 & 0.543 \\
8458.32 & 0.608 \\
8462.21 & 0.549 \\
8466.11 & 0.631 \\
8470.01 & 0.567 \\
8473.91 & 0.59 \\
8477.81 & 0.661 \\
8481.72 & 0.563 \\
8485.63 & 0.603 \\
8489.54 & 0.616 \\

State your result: 0.08 mag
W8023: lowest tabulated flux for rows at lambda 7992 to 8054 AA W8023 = 0.534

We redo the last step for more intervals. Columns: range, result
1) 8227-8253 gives 0.543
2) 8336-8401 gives 0.458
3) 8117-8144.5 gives 0.413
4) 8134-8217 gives 0.547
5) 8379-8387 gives 0.597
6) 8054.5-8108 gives 0.47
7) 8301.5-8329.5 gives 0.508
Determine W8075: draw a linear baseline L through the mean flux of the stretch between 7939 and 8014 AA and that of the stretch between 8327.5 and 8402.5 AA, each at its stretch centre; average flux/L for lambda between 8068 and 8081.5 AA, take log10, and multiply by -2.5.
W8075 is 0.10 mag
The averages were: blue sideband 0.622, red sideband 0.58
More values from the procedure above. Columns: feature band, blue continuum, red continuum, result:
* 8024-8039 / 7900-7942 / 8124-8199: 0.05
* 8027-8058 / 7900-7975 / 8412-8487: 0.08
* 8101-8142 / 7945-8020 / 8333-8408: 0.04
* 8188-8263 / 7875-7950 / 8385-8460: 0.07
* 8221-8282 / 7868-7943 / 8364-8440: 0.05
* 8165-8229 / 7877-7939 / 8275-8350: 0.01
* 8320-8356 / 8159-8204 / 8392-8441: 0.06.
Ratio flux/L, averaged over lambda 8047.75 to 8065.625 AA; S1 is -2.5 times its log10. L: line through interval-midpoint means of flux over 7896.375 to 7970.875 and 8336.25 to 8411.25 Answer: 0.06 mag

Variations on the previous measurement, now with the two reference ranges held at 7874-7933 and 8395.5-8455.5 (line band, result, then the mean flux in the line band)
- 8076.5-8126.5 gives 0.103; 0.571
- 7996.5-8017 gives 0.057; 0.605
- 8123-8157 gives 0.048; 0.597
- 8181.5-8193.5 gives 0.051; 0.59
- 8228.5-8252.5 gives 0.078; 0.571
